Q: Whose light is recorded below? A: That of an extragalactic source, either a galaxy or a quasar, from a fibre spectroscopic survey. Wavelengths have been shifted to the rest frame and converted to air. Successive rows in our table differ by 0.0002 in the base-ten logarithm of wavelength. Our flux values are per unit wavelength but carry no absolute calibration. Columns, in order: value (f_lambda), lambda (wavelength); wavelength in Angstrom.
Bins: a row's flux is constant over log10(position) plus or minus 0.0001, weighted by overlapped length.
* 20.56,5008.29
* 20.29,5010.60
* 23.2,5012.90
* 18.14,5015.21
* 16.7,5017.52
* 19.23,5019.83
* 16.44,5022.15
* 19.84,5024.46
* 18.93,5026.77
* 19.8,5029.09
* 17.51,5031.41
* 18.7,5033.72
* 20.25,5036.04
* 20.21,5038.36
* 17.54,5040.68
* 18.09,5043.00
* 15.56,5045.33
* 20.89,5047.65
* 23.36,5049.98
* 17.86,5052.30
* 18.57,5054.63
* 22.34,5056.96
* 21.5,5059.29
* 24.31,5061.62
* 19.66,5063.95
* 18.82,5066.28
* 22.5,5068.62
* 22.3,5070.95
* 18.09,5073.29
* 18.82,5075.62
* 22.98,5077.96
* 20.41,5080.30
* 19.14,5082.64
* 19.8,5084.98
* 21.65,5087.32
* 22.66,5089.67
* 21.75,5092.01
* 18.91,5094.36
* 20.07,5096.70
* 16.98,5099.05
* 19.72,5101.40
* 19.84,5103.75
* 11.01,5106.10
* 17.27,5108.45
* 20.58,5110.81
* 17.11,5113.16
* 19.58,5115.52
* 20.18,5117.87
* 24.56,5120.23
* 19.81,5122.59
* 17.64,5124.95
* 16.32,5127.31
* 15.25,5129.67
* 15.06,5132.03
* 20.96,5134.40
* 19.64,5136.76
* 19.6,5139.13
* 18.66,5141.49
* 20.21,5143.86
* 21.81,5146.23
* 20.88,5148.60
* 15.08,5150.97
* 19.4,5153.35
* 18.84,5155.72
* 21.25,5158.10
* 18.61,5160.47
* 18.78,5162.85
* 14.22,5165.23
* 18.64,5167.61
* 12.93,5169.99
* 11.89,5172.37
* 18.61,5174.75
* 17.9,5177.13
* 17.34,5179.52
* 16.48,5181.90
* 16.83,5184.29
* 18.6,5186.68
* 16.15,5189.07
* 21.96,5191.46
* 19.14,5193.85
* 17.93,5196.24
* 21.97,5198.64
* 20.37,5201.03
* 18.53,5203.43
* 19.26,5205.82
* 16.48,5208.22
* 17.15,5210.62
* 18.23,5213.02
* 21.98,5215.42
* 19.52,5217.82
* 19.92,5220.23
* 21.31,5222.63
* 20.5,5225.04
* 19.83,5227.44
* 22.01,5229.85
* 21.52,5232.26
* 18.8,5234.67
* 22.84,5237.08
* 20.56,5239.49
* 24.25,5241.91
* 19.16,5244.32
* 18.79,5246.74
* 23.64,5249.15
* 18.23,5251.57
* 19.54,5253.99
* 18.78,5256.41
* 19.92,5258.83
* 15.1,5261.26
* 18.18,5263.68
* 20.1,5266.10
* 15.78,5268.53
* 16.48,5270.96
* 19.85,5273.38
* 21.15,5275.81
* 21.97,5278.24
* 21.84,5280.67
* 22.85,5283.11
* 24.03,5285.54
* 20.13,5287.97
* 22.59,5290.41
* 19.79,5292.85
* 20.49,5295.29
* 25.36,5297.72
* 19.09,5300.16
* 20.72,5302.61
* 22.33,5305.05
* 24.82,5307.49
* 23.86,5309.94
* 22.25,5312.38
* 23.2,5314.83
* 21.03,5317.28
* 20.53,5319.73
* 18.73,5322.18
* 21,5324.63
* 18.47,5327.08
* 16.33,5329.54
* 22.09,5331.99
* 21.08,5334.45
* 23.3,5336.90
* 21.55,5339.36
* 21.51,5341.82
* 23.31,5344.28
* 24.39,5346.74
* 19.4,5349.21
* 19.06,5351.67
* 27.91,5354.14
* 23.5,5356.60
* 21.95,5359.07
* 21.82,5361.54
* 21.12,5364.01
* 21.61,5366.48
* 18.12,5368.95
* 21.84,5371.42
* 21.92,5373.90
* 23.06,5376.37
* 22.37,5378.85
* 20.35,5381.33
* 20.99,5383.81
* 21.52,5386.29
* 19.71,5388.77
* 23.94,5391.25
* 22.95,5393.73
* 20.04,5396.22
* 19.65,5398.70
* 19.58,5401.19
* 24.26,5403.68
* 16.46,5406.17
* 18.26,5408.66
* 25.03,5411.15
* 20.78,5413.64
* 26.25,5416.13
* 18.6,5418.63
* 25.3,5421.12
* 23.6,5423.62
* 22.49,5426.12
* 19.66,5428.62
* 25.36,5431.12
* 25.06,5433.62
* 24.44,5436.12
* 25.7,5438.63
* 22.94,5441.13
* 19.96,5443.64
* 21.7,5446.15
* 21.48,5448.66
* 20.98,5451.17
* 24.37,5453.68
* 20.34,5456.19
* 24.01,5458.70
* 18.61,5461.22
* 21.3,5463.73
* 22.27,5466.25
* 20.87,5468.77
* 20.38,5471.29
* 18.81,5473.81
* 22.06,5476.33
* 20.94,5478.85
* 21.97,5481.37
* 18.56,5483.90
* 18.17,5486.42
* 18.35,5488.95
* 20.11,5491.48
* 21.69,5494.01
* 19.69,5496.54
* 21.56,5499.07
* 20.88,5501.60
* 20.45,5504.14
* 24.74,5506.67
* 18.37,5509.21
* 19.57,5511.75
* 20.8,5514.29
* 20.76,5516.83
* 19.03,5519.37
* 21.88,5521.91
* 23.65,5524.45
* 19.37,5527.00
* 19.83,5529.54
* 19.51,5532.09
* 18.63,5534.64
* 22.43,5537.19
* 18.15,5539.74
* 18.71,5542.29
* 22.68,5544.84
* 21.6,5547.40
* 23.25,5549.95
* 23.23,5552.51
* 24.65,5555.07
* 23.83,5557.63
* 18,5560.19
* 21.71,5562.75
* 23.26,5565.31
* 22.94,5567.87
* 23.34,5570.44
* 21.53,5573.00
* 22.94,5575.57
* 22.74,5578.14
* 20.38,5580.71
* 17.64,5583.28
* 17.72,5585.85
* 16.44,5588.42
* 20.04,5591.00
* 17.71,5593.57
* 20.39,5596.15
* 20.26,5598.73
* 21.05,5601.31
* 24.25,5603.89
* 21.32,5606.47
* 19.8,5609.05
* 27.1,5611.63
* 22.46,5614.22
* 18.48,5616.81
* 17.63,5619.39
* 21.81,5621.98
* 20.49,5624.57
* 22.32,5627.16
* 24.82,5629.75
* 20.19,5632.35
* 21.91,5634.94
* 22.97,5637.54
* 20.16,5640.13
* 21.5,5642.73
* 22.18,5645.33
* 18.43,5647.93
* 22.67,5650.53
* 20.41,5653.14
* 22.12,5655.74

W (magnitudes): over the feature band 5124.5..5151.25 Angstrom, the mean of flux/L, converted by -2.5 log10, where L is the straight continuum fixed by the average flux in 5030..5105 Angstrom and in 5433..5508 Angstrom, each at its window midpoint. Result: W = 0.09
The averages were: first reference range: 20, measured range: 18.6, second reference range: 21.4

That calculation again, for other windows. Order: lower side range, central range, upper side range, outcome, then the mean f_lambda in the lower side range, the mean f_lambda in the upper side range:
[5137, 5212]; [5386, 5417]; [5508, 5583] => -0.07 mag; 18.3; 21.2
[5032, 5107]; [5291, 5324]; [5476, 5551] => -0.08 mag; 19.8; 20.6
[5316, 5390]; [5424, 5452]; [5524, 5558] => -0.07 mag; 21.3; 21.3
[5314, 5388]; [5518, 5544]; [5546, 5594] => 0.06 mag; 21.4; 21.3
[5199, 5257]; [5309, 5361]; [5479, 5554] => -0.07 mag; 20.1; 20.6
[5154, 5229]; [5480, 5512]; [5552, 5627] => 0.01 mag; 18.5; 21.1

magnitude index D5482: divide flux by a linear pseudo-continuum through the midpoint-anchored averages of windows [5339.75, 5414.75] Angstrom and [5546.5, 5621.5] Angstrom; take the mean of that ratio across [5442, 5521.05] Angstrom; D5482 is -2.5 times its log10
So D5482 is 0.03 mag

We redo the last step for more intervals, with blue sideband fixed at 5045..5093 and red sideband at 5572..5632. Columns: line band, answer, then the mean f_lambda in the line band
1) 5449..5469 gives -0.04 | 21.6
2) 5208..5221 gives 0.09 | 19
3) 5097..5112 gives 0.17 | 17.7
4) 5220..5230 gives 0.00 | 20.7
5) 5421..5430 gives -0.08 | 22.5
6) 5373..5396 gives -0.05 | 21.8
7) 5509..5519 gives 0.05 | 20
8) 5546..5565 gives -0.08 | 22.4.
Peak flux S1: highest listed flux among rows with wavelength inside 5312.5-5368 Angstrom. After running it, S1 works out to 27.91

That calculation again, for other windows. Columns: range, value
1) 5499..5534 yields 24.74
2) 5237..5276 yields 24.25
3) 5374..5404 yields 24.26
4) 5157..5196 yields 21.96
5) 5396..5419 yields 26.25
